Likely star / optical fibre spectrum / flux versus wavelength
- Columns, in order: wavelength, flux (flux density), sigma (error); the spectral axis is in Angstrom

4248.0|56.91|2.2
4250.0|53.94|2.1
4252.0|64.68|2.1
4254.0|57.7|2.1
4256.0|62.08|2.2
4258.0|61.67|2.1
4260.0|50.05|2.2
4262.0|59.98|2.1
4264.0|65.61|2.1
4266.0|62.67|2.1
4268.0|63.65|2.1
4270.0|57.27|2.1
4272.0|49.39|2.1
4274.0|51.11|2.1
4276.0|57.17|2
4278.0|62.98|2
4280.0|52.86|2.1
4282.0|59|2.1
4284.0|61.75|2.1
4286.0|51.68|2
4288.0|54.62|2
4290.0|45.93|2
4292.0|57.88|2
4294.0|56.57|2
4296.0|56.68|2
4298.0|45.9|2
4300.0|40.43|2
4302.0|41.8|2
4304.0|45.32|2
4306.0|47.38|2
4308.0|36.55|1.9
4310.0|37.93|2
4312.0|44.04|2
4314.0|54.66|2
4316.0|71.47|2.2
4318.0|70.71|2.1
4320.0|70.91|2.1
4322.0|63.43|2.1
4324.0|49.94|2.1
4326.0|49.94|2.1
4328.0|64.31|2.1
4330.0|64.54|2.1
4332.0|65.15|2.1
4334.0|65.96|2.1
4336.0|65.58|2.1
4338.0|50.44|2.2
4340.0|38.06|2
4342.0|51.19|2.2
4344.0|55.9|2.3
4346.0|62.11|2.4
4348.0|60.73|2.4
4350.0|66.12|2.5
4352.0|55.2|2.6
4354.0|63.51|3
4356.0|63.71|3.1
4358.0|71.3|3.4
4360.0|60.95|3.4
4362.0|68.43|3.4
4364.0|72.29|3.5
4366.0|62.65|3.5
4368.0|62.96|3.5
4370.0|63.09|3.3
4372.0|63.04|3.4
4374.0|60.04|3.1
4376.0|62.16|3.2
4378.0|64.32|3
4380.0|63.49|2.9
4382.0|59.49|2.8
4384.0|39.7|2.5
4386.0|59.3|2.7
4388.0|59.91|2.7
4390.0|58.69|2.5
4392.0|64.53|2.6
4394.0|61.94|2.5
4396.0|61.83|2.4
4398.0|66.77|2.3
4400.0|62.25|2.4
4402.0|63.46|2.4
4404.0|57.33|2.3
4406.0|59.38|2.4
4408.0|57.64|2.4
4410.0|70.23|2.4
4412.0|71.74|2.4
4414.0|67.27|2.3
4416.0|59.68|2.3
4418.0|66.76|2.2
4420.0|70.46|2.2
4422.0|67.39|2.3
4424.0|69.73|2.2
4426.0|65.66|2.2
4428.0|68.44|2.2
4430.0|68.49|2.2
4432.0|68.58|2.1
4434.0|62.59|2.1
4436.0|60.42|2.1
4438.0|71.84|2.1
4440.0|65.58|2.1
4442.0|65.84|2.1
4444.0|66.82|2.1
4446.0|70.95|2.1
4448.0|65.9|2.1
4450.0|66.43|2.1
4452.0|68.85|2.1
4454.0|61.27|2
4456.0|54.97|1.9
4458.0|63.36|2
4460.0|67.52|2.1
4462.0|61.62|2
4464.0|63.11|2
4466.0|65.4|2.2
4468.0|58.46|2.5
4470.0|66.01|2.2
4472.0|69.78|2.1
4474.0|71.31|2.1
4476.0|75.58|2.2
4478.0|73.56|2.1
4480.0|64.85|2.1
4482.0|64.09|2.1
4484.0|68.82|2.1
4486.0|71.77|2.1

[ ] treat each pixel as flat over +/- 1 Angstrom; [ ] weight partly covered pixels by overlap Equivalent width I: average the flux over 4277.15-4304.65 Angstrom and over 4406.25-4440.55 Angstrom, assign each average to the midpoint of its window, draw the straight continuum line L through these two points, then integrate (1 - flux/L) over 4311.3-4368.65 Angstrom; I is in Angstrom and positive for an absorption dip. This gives -3.3 Angstrom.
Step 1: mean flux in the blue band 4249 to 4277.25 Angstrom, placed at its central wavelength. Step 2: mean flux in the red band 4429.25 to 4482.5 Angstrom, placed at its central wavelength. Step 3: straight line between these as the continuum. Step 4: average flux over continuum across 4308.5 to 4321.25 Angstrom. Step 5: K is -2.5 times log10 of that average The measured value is 0.05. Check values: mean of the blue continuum 58.4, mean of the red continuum 66.1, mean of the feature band 57.5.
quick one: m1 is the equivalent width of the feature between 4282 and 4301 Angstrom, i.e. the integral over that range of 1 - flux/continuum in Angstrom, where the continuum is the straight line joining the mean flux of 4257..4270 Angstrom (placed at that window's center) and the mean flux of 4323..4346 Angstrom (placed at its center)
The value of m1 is 2.00 Angstrom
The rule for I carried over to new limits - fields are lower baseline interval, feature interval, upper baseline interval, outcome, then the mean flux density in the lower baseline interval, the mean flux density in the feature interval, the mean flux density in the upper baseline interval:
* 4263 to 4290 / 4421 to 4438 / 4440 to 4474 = -0.78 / 57.2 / 66.7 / 65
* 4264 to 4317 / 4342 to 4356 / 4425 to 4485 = -0.62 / 52.8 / 60.1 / 66.2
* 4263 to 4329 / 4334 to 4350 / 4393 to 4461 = 0.57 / 54.6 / 56.3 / 65.2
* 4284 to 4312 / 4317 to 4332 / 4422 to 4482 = -3.25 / 48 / 62.2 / 66.3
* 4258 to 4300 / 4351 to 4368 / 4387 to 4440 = -0.96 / 55.9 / 64.6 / 64.7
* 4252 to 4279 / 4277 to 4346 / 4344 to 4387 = 6.53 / 58.8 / 54.6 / 62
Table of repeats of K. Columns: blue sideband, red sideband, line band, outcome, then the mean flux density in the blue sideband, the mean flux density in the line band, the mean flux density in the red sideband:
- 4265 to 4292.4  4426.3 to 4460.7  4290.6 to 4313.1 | 0.233 mag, 56.2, 46.4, 65.7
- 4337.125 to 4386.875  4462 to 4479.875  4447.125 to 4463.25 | 0.044 mag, 60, 63.7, 67.4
